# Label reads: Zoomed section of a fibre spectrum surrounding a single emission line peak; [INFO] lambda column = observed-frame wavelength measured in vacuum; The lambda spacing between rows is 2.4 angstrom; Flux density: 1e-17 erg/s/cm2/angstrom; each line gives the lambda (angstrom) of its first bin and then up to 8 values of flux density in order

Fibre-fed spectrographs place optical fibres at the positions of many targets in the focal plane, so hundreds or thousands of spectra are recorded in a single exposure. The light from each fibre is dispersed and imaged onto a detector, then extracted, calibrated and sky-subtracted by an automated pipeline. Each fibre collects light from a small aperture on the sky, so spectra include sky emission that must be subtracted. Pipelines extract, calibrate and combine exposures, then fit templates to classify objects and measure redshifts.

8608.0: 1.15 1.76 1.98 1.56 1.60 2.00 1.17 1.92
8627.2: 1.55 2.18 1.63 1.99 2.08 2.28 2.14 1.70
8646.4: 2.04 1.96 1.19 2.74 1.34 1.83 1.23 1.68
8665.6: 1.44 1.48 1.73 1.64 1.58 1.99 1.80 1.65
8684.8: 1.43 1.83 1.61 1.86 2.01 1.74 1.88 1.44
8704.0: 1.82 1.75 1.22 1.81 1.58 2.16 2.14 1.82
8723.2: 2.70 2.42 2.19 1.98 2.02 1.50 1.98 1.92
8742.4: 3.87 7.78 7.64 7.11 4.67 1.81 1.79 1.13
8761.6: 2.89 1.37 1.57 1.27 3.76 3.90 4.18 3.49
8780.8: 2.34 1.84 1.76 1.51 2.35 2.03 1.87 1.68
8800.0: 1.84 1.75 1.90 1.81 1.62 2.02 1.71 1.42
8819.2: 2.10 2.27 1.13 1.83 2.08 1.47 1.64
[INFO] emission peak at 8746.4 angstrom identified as H-alpha 6563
